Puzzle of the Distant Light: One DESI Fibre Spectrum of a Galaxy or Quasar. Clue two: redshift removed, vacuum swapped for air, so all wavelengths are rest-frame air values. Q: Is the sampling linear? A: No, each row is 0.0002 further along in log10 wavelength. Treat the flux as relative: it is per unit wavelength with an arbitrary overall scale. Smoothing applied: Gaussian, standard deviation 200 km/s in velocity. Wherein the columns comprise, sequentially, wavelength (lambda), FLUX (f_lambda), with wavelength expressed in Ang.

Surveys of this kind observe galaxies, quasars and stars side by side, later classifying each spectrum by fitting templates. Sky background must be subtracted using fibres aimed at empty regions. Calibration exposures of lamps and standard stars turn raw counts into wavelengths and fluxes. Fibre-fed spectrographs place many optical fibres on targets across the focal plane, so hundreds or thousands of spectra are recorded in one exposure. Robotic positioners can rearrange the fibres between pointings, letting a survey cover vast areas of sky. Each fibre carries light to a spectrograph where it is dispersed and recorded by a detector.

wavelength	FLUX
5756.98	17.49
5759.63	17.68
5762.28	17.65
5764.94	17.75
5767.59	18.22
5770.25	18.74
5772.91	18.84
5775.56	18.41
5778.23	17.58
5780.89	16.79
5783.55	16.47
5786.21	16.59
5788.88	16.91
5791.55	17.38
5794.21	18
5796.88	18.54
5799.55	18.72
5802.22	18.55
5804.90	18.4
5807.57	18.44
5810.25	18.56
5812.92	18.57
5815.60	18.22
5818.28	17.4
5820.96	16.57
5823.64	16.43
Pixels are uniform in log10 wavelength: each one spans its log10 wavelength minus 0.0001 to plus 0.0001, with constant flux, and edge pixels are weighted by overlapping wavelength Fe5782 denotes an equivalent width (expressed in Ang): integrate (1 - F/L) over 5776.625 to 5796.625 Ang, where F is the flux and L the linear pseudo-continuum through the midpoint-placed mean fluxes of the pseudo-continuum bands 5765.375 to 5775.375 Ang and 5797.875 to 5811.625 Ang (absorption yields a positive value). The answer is 1.4 Ang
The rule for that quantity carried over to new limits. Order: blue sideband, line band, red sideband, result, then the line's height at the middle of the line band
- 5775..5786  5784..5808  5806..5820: -0.3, 17.7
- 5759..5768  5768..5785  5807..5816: 0.2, 18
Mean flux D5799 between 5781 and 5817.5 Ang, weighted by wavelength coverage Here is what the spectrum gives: 17.9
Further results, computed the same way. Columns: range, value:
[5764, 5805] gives 17.9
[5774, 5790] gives 17.2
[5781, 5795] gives 17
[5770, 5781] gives 18.1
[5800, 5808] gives 18.5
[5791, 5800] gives 18.2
